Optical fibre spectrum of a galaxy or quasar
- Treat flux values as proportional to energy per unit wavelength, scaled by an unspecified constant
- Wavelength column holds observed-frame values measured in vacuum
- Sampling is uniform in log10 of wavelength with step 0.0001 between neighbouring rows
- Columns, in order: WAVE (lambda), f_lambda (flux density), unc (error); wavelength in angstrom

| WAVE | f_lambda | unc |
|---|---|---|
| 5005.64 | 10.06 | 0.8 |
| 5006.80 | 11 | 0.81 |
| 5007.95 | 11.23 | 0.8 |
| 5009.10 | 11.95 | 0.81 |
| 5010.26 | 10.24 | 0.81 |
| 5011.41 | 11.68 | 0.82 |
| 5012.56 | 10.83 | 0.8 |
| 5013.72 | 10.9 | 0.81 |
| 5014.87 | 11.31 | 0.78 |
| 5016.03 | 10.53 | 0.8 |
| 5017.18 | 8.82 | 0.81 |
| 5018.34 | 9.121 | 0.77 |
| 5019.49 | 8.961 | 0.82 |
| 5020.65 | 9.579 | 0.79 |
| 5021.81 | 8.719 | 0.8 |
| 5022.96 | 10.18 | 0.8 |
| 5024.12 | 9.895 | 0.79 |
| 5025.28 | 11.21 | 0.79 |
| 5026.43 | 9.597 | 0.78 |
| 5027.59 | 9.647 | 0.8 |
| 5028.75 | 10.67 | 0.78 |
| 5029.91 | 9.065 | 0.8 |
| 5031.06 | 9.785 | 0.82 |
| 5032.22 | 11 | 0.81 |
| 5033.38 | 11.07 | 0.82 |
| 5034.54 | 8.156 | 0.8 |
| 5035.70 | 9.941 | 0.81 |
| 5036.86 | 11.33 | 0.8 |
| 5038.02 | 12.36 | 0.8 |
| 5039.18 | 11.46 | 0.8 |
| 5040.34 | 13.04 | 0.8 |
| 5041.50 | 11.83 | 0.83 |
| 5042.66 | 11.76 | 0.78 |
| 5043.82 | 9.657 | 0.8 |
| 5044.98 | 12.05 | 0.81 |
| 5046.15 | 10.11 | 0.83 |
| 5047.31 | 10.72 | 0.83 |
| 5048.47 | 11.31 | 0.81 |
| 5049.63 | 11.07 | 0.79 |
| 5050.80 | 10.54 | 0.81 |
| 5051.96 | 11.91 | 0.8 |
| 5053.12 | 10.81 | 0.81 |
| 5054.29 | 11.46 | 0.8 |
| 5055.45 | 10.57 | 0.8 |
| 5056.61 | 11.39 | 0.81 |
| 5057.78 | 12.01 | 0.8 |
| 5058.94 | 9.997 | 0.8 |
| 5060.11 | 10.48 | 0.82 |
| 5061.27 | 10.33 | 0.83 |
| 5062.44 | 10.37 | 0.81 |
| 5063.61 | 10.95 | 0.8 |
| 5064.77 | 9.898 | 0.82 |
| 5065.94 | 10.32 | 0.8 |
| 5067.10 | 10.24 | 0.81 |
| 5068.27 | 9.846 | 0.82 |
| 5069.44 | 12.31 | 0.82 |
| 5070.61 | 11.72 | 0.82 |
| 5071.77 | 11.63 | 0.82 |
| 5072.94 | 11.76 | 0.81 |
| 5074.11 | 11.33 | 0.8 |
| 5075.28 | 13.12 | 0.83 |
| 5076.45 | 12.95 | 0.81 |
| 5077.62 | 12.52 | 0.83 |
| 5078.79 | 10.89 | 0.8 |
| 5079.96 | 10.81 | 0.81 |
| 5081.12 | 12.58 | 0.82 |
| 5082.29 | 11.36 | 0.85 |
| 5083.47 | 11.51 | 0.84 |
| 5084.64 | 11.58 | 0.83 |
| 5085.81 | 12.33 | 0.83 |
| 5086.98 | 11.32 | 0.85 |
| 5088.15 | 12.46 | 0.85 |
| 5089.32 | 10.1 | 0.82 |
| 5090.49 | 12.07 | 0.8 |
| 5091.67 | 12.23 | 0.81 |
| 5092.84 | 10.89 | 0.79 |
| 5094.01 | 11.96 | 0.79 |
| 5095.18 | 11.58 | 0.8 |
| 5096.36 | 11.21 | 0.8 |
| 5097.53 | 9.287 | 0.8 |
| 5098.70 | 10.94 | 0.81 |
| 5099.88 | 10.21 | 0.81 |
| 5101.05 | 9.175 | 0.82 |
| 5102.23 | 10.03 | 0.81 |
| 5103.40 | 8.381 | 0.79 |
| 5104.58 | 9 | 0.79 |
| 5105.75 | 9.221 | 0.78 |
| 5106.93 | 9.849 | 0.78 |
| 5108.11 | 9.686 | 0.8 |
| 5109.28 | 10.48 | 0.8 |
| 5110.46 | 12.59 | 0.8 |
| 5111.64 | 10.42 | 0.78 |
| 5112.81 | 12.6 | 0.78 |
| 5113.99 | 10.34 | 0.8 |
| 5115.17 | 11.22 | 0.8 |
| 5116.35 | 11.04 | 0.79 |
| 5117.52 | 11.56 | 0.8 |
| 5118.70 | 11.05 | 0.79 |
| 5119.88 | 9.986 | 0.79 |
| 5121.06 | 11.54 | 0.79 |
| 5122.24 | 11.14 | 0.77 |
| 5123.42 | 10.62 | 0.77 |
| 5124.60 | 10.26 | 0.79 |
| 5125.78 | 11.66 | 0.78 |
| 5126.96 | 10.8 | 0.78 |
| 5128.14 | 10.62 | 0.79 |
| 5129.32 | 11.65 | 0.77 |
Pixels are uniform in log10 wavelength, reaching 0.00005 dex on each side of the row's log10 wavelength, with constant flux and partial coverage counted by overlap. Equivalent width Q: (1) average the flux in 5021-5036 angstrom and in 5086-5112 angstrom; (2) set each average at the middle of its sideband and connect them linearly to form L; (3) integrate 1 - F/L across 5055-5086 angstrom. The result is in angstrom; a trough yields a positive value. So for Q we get -2.82 angstrom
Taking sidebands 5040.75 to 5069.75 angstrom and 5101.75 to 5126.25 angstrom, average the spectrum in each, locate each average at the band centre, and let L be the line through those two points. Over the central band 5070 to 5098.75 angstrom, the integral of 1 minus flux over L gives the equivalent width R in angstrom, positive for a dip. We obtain -2.3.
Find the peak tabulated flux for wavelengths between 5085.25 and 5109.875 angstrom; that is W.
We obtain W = 12.46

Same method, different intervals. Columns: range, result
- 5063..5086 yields 13.12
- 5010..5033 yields 11.68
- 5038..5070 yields 13.04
